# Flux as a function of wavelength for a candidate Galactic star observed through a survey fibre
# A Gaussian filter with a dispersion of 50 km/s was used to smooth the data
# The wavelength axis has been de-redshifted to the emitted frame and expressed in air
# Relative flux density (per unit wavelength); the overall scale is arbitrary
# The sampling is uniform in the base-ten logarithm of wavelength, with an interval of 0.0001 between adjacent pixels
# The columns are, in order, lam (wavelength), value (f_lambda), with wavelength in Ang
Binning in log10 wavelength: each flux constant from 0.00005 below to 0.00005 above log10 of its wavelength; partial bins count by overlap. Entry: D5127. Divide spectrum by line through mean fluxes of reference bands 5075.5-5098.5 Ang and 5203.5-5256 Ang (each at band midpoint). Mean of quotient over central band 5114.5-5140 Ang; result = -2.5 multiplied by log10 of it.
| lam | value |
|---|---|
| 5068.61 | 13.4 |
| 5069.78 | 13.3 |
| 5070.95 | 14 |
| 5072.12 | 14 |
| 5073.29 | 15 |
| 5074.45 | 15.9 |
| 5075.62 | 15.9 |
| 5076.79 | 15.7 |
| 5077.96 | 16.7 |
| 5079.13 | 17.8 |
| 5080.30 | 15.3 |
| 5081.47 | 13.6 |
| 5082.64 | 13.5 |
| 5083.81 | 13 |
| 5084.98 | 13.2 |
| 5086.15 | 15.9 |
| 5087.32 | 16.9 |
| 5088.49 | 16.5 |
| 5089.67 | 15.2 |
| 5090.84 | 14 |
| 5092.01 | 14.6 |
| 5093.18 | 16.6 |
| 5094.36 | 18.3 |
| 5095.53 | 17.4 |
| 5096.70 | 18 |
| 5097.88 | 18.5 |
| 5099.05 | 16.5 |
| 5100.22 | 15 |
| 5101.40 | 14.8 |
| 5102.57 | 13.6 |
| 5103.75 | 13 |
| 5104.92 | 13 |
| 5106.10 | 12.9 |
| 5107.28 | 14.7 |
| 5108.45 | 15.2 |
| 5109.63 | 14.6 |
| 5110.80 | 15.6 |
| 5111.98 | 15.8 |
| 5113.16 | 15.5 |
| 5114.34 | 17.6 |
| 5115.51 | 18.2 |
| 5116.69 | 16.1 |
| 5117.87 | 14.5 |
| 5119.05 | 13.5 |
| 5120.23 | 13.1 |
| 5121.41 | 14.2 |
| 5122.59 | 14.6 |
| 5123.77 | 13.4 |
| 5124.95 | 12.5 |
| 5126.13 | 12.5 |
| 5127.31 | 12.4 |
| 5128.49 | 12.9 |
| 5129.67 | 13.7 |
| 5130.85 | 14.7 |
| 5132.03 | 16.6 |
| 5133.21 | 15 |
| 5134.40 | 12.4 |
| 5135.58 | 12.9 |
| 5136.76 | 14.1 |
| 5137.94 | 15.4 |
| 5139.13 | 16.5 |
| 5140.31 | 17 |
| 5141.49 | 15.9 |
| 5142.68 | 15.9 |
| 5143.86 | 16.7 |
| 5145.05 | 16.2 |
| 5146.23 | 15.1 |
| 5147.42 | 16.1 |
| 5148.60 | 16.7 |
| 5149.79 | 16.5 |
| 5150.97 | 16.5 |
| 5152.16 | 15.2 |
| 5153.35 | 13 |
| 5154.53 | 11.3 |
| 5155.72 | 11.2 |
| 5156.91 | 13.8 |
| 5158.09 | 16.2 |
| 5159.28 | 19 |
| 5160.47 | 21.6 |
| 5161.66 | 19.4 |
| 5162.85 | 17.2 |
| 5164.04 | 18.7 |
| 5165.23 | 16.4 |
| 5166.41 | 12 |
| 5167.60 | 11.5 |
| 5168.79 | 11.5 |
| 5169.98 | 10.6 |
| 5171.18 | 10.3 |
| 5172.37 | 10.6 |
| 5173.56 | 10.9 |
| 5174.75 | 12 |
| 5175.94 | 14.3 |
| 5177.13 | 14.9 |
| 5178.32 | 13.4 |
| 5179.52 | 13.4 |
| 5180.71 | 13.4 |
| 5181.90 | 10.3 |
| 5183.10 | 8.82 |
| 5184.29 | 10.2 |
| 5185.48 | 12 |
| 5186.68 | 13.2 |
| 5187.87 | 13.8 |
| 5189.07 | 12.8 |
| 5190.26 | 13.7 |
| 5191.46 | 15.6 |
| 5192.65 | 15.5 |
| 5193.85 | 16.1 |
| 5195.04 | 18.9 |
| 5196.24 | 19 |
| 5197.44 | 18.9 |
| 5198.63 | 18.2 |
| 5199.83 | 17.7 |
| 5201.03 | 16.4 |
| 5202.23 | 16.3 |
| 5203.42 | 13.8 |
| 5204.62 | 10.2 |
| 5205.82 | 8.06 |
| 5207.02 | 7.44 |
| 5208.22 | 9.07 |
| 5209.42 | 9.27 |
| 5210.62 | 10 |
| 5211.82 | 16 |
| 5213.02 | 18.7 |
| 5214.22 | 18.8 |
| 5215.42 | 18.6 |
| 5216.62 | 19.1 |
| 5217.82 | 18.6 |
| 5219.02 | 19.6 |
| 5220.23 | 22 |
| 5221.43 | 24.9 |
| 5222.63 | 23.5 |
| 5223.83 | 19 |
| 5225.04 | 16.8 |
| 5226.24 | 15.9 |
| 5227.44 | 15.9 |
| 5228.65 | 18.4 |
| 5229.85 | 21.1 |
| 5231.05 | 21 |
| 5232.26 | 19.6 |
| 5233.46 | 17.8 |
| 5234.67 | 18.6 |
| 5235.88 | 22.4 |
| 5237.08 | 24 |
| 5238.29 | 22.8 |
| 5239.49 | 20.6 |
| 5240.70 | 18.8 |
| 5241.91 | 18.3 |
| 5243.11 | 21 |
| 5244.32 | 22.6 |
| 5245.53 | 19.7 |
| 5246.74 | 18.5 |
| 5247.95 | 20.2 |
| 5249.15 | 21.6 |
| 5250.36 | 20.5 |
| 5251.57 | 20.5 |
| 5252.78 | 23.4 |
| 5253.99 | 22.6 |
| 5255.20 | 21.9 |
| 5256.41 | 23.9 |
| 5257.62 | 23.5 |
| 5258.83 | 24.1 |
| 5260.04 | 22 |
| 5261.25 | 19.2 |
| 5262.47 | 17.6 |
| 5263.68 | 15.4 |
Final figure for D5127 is 0.16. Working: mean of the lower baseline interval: 15.8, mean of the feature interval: 14.3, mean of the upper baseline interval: 18.5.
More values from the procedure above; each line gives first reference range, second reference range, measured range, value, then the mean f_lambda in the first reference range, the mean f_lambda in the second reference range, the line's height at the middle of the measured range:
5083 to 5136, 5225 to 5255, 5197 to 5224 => 0.174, 14.9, 20.2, 19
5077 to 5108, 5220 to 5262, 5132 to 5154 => 0.117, 15.3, 20.7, 17.2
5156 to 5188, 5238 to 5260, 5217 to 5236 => -0.030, 13.7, 21.4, 19.1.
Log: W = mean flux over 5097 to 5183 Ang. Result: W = 14.6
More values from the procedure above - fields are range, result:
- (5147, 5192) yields 13.9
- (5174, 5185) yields 12.3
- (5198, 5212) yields 12.6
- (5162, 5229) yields 14.9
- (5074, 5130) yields 15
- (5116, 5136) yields 13.8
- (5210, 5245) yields 19.5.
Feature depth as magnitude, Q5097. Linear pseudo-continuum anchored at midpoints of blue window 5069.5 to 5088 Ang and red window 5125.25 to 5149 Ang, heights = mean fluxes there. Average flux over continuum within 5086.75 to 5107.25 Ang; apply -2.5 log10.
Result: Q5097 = -0.040 mag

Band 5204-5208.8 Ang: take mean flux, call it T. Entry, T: 8.7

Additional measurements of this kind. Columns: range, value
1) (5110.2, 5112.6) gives 15.7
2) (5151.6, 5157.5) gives 12.9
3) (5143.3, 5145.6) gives 16.4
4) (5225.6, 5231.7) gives 18.5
